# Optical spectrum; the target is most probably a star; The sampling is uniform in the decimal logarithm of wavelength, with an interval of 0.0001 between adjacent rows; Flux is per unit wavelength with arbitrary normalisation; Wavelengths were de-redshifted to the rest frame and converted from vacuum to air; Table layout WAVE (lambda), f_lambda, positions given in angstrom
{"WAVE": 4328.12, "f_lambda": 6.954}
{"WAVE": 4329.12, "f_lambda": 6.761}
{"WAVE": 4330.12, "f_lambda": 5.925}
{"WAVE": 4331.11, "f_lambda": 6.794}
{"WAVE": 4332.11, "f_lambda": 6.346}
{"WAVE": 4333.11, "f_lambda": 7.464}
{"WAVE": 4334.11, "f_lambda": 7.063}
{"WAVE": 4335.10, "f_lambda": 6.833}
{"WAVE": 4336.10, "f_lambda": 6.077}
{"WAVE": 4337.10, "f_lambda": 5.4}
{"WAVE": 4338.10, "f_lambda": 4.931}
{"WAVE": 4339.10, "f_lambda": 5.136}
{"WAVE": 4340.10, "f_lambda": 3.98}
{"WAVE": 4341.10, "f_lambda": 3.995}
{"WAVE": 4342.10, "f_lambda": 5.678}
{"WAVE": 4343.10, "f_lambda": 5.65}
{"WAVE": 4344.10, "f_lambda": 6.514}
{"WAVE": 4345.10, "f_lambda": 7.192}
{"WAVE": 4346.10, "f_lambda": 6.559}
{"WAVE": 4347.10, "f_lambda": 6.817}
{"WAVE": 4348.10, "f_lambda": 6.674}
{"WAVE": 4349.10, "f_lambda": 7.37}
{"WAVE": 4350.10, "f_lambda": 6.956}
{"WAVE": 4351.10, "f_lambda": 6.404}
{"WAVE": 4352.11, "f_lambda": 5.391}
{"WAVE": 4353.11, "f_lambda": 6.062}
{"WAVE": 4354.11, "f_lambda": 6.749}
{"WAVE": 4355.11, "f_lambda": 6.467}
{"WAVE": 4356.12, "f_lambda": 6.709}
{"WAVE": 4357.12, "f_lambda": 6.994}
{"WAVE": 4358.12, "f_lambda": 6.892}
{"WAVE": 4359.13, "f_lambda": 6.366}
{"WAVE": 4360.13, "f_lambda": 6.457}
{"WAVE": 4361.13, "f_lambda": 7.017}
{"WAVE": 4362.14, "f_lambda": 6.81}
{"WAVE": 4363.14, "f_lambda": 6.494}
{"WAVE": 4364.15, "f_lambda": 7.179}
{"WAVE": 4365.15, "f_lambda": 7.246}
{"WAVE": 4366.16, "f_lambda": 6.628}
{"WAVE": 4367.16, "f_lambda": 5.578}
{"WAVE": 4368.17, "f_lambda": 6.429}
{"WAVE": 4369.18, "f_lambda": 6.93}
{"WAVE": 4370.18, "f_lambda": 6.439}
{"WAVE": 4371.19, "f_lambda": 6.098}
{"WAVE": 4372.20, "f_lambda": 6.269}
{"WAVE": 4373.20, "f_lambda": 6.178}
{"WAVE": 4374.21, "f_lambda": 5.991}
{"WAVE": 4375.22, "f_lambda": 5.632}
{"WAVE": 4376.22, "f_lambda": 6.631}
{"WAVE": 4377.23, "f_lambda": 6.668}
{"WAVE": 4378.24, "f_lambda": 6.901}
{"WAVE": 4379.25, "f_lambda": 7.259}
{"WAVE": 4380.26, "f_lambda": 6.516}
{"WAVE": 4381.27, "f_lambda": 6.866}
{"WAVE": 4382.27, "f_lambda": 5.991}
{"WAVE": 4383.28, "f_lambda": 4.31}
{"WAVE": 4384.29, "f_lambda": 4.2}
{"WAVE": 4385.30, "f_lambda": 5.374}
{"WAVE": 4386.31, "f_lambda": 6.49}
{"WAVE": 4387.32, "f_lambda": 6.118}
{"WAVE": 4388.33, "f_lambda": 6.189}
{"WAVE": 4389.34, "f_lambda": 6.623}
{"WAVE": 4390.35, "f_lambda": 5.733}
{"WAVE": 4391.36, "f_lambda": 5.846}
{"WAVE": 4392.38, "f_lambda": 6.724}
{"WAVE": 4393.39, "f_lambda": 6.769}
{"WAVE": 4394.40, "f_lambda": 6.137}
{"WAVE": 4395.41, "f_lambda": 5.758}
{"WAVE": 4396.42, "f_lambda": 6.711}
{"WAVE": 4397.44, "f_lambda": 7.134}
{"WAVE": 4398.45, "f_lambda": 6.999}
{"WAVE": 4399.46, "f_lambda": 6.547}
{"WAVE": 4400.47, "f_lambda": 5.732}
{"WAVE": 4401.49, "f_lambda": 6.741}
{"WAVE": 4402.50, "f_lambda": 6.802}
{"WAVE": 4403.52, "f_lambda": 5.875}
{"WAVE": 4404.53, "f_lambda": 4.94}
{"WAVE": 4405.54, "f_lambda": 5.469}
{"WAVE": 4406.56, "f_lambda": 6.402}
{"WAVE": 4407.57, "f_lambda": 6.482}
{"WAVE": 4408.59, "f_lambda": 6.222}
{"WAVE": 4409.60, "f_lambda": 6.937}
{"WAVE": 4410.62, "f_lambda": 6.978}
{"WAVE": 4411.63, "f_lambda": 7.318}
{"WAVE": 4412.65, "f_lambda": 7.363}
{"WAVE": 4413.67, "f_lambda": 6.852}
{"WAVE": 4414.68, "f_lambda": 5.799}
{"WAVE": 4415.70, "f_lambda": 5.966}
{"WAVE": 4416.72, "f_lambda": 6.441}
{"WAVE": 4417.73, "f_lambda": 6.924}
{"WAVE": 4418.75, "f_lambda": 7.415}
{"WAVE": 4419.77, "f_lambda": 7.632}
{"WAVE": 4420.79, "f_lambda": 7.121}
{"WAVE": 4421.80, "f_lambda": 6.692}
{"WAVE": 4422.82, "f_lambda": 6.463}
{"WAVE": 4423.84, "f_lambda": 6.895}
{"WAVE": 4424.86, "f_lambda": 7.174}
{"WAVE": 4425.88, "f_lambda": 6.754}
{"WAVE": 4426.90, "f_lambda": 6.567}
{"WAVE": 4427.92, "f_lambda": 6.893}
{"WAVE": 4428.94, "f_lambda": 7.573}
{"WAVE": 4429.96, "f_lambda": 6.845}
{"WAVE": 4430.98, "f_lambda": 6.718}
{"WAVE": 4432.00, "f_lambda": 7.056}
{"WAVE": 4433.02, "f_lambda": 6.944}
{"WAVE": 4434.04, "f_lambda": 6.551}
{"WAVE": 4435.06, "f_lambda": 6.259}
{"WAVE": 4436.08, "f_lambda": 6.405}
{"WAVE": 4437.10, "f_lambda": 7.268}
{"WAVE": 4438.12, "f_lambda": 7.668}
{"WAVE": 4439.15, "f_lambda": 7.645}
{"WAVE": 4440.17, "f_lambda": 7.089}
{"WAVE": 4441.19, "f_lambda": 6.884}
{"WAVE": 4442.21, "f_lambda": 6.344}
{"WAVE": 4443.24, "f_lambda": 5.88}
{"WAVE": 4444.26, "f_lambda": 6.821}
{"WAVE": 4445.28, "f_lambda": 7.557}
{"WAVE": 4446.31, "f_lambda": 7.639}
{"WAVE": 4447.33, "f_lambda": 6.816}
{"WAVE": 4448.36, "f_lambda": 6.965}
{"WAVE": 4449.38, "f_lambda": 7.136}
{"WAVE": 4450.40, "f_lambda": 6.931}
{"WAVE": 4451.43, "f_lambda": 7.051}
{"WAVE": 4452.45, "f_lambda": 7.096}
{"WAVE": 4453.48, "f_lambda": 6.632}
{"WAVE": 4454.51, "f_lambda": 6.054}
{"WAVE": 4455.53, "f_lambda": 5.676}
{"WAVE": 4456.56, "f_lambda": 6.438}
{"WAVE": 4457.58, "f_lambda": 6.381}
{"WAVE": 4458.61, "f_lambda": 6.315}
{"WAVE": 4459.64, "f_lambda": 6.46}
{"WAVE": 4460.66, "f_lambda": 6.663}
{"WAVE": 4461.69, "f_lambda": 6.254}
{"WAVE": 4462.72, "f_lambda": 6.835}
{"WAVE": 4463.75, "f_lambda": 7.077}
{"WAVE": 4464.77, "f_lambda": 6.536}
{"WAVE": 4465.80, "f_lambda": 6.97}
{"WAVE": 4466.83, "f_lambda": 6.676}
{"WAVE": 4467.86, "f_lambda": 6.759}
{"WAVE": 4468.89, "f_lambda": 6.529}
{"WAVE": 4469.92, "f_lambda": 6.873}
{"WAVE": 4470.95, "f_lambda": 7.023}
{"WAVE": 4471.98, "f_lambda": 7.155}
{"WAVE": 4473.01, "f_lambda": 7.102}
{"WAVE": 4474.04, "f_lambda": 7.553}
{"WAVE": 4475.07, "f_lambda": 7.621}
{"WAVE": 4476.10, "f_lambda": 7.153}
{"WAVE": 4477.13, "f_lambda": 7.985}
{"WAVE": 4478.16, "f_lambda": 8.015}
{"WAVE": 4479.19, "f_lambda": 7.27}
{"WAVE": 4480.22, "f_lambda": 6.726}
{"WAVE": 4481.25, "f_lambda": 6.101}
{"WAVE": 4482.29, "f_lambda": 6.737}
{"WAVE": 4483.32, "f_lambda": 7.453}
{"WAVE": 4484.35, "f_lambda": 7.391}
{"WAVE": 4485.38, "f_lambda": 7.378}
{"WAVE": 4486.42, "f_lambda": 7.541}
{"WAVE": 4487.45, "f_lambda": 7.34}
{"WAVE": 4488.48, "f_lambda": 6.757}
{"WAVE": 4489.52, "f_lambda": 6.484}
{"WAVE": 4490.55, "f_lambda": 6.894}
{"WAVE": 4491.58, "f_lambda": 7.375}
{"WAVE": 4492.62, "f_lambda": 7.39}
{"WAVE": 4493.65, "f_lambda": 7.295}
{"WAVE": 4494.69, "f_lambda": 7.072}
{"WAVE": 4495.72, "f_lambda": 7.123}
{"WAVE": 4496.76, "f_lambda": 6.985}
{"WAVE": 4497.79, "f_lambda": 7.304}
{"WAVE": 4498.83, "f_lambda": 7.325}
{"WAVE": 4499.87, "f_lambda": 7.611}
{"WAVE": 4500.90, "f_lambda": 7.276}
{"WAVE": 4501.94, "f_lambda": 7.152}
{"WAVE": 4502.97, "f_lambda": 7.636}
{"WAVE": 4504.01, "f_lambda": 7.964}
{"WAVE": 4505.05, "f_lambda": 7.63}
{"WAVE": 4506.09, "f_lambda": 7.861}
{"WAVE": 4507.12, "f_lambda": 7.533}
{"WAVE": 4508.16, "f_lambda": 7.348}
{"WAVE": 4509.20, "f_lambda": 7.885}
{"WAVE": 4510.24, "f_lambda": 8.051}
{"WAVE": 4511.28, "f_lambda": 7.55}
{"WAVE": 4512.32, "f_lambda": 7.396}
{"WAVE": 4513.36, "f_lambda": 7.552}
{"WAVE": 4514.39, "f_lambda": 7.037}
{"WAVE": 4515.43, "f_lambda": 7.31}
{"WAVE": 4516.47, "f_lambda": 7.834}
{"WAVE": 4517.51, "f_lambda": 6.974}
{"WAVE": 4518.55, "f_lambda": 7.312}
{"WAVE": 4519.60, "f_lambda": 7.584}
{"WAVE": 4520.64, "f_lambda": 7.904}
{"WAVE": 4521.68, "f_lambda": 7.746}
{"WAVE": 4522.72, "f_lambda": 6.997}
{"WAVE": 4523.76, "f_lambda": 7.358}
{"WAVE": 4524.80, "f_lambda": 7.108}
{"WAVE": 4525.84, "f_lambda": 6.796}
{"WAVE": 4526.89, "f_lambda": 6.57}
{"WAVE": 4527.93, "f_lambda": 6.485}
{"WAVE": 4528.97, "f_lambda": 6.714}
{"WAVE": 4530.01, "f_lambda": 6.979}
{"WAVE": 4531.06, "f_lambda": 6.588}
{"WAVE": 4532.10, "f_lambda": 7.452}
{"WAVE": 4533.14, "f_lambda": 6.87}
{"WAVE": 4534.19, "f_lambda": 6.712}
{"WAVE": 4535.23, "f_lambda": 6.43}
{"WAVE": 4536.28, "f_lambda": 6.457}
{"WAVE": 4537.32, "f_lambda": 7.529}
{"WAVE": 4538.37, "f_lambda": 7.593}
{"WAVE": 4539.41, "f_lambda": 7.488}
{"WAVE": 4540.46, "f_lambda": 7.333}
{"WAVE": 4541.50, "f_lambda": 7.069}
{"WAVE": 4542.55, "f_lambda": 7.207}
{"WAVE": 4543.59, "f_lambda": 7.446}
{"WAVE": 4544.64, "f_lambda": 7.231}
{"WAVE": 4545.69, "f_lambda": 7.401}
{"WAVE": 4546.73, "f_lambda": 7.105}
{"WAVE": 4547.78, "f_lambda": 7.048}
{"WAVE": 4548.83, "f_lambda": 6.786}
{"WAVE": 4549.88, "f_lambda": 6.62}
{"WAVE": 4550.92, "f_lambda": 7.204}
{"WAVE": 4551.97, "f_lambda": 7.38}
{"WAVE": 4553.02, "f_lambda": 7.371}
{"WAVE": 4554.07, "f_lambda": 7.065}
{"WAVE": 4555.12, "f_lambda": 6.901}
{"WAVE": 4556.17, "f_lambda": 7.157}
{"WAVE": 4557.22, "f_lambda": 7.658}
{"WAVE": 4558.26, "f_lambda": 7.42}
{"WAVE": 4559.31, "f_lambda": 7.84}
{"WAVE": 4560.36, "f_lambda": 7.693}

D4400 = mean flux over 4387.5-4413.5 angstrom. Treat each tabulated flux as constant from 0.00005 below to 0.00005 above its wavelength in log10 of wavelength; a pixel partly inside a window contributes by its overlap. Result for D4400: 6.42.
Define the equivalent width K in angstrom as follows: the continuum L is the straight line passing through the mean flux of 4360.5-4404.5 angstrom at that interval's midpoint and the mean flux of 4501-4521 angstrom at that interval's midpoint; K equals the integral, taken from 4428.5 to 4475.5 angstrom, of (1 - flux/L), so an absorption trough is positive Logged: 0.9 angstrom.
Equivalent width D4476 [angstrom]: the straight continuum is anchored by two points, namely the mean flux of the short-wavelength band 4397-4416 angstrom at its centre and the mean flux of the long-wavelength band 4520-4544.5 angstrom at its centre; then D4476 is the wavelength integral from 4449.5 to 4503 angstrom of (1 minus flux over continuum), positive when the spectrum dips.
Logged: -1.4 angstrom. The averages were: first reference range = 6.45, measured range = 6.99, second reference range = 7.09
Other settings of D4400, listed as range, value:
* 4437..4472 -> 6.79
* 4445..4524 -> 7.15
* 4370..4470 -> 6.57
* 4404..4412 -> 6.33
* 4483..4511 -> 7.37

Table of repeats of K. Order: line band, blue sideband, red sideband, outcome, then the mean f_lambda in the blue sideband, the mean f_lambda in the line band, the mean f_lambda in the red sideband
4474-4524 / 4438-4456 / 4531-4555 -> -2.6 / 6.87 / 7.36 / 7.11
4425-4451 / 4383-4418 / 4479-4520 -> -1.1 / 6.26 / 6.93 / 7.31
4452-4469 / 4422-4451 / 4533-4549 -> 1.0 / 6.92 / 6.55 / 7.12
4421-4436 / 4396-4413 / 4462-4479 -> -0.2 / 6.5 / 6.81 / 7.11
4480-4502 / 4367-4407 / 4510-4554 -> -0.7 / 6.2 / 7.13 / 7.17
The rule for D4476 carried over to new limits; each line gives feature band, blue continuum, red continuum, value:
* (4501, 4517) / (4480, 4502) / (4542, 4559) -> -1.0 angstrom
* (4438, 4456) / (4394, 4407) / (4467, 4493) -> -0.3 angstrom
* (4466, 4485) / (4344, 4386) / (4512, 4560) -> -0.6 angstrom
